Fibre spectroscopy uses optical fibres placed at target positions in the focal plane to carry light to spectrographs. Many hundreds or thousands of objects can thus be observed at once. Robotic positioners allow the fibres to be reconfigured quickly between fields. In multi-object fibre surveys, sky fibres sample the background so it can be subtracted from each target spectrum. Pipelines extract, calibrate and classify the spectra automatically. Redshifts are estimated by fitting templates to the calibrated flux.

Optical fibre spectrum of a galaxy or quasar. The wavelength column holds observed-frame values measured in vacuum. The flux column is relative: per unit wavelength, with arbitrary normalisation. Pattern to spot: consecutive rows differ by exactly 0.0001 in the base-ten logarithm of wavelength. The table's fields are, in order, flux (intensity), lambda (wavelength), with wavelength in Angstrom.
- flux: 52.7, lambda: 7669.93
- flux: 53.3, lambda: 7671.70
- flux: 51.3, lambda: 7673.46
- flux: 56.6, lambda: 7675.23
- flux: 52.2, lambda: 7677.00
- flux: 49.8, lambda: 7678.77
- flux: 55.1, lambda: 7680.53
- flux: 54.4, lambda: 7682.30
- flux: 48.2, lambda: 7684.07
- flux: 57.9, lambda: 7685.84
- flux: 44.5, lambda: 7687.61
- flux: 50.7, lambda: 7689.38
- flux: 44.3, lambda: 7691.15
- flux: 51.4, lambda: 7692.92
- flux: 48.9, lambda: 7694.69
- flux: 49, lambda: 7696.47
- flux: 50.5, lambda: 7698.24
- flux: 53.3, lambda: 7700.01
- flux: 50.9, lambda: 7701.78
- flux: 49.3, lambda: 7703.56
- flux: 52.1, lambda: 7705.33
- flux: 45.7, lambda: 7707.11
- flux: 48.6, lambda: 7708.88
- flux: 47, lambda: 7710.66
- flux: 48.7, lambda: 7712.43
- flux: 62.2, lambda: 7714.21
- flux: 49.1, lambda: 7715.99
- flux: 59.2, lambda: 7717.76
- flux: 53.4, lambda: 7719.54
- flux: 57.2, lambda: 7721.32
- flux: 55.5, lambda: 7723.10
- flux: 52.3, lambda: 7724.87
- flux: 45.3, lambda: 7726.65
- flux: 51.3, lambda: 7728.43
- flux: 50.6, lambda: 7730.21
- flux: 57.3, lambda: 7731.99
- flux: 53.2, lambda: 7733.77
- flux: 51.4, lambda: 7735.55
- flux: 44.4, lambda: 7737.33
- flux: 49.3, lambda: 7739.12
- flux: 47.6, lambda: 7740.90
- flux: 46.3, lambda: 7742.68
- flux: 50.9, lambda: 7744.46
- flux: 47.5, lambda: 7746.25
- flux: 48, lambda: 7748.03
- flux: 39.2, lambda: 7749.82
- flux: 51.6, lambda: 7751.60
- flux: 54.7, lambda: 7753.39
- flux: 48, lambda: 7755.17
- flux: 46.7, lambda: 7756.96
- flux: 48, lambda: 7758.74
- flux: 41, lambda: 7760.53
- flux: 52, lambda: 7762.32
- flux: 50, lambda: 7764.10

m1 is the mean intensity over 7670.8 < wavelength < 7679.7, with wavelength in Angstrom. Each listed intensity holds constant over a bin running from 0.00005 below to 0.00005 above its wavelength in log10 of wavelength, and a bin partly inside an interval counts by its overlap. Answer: 52.7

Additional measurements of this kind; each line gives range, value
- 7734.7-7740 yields 48.3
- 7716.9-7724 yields 56.3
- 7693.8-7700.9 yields 50.4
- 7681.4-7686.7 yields 53.5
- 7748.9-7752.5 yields 45.3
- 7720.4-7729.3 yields 52.3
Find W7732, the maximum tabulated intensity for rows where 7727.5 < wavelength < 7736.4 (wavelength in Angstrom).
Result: 57.3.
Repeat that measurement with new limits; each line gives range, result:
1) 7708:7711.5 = 48.6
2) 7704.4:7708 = 52.1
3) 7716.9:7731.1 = 59.2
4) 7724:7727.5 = 52.3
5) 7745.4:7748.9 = 48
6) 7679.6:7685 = 55.1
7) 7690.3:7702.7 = 53.3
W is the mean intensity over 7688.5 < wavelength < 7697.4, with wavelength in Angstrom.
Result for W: 48.9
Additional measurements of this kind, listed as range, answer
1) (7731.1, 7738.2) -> 51.6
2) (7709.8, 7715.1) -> 52.7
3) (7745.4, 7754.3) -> 48.2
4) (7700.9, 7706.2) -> 50.7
